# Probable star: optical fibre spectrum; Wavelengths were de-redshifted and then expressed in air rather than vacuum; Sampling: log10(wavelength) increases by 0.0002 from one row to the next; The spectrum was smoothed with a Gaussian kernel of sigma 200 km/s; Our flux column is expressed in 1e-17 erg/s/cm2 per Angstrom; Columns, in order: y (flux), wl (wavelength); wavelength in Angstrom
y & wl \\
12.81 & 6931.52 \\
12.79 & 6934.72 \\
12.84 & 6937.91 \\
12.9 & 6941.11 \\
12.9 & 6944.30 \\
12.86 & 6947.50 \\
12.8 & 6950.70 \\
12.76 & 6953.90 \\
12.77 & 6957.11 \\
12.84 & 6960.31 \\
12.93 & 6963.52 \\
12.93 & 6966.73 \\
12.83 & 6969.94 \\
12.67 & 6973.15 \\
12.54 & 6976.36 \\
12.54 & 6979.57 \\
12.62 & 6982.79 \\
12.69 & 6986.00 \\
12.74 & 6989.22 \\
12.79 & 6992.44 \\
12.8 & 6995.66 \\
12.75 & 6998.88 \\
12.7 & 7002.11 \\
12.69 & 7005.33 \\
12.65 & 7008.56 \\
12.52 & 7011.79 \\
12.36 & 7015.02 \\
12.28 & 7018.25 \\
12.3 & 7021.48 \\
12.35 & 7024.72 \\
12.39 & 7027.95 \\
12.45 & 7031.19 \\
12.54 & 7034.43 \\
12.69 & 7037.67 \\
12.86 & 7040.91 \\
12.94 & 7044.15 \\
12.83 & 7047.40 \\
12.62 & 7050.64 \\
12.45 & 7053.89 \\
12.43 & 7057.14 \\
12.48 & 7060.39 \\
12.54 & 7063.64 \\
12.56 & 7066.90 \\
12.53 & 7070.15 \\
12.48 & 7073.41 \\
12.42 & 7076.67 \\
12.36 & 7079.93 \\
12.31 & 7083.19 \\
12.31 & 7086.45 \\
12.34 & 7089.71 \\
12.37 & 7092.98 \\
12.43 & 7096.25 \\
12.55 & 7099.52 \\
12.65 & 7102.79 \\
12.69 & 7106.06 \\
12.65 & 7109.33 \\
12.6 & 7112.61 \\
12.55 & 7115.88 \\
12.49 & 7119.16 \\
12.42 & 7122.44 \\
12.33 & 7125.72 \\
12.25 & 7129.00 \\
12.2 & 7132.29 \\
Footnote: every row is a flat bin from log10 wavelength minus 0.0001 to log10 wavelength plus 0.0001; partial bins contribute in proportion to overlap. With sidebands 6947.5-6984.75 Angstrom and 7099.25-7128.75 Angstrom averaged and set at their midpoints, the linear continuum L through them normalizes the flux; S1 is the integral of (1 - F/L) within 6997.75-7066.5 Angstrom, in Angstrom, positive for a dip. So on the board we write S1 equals 0.51 Angstrom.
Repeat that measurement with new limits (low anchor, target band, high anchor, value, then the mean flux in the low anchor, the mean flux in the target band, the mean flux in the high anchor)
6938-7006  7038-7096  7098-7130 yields 0.39 Angstrom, 12.8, 12.5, 12.5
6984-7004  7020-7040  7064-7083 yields 0.23 Angstrom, 12.7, 12.5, 12.5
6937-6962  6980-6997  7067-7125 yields 0.03 Angstrom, 12.8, 12.7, 12.5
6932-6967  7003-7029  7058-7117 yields 0.45 Angstrom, 12.8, 12.5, 12.5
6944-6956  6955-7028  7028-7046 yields 0.57 Angstrom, 12.8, 12.6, 12.7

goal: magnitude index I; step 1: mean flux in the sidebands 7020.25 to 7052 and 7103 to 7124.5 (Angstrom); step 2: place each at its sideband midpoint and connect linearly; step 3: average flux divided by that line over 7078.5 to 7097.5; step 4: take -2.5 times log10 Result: 0.02 mag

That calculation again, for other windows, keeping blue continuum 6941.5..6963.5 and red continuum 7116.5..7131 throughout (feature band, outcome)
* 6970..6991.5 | 0.01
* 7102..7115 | -0.02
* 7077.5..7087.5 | 0.01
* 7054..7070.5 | 0.00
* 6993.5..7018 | 0.01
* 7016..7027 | 0.03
